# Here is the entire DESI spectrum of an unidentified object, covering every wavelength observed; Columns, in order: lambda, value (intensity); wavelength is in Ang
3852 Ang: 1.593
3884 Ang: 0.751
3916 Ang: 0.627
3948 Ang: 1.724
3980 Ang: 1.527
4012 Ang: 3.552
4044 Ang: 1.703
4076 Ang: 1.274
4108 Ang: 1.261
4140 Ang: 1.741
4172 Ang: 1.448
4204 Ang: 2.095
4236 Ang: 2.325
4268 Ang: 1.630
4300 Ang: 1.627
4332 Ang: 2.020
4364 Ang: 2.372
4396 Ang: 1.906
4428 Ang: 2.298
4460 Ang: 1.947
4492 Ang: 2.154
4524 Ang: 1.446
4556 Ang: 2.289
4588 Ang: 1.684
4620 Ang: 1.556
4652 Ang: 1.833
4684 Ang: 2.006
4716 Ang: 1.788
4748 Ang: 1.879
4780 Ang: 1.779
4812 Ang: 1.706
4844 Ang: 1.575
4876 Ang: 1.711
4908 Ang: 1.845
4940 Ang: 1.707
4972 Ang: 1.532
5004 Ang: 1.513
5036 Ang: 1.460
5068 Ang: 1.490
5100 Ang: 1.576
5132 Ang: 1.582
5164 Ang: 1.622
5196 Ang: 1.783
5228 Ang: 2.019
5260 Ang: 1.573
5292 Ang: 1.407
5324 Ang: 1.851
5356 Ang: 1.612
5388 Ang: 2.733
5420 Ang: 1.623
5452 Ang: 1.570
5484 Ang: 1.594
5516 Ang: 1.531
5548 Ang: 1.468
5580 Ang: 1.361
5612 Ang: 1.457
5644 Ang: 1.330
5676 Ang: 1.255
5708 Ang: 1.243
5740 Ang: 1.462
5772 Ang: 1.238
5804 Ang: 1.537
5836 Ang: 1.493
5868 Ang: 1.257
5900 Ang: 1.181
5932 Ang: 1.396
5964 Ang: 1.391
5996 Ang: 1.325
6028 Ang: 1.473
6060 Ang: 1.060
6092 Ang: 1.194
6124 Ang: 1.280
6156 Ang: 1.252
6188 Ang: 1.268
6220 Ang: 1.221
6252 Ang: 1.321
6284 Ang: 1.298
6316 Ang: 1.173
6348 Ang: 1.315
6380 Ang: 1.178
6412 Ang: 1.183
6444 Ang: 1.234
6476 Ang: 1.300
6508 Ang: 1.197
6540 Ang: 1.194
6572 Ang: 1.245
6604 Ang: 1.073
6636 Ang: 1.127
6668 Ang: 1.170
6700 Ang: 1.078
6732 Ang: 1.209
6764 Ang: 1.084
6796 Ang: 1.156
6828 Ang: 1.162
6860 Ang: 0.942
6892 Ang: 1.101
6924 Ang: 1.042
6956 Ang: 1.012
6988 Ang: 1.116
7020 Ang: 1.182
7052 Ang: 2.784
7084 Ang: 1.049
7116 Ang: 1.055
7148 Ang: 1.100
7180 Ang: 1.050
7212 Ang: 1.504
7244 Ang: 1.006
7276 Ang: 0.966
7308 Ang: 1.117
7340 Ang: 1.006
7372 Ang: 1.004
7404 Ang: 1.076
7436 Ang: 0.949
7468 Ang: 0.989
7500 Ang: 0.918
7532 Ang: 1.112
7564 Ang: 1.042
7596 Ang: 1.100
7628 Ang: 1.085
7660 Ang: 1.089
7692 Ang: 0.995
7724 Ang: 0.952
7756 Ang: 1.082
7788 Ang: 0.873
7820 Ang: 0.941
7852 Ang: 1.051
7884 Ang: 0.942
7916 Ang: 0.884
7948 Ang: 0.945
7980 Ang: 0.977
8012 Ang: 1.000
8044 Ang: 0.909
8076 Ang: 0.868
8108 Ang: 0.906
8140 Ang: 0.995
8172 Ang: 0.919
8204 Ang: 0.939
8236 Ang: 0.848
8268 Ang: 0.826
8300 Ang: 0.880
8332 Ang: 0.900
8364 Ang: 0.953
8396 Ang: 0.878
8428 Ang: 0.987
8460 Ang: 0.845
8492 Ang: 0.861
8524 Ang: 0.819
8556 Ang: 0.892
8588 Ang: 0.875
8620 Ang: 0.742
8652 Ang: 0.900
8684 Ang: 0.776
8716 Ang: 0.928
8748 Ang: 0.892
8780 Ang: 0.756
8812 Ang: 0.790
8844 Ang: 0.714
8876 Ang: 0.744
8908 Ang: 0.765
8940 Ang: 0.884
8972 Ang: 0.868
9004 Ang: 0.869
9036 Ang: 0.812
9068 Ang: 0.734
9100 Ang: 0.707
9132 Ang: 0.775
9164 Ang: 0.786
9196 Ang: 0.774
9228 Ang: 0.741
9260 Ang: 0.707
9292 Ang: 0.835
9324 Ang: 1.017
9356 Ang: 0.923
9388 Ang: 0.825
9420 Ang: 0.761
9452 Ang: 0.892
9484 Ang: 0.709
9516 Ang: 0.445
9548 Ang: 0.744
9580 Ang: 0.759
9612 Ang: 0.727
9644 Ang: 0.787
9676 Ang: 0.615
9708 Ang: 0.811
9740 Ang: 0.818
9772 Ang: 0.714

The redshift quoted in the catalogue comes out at 0.07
